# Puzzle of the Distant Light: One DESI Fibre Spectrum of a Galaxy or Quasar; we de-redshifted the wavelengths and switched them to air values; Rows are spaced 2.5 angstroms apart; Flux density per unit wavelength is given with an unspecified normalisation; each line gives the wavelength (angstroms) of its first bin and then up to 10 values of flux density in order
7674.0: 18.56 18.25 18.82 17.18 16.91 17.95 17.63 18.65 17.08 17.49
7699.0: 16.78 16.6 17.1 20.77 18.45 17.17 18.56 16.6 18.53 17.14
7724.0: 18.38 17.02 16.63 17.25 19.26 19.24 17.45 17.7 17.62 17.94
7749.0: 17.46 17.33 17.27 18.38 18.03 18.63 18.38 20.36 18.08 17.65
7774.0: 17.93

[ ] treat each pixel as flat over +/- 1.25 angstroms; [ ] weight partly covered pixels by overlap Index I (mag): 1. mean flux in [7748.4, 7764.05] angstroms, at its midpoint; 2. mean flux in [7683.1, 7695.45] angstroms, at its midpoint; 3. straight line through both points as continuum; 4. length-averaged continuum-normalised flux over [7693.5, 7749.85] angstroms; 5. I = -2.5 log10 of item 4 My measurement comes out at 0.00 mag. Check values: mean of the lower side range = 17.7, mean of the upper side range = 17.9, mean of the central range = 17.8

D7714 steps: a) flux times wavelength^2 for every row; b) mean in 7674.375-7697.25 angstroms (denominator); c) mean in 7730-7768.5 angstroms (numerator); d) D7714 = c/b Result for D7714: 1.0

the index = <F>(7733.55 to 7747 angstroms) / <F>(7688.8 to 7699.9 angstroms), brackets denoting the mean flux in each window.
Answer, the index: 1.03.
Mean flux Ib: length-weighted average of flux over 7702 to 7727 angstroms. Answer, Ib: 18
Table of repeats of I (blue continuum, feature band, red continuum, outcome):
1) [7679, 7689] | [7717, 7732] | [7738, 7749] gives 0.01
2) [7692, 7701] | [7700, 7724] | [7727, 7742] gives -0.03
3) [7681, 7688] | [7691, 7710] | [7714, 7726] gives -0.02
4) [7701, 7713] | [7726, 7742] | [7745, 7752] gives 0.00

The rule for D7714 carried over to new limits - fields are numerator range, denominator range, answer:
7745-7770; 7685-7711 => 1.04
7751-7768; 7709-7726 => 1.05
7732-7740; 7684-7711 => 1.05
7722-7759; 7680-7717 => 1.02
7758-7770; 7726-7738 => 1.05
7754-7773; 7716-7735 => 1.06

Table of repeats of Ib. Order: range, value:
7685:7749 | 17.8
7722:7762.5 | 17.8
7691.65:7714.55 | 17.8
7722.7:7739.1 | 17.9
